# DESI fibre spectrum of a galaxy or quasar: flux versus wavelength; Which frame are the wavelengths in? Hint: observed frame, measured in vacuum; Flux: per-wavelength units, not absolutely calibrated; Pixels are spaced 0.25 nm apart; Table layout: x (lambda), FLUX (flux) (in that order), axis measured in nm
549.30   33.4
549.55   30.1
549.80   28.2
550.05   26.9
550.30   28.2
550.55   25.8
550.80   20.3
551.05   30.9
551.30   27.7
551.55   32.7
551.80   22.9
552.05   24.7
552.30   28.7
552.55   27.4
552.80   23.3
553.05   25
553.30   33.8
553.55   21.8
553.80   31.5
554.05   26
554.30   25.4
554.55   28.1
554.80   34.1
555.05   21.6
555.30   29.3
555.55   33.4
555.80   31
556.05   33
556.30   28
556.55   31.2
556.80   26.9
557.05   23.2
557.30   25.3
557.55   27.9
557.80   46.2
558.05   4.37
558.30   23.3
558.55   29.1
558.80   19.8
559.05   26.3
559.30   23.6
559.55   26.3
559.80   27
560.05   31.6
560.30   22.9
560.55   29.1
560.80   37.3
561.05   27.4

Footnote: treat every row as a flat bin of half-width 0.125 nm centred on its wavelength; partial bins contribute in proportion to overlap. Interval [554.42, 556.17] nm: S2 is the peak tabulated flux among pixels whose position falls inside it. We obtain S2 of 34.1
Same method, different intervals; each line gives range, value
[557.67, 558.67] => 46.2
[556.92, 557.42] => 25.3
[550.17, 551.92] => 32.7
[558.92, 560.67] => 31.6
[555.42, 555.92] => 33.4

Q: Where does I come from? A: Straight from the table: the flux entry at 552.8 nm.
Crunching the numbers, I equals 23.3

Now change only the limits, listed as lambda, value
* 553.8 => 31.5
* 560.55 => 29.1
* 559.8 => 27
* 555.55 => 33.4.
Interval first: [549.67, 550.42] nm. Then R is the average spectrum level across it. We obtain 27.8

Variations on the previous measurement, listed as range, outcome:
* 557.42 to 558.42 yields 25.5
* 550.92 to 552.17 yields 27.8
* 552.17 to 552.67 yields 28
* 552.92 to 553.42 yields 29.3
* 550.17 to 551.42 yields 26.6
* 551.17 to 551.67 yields 30.2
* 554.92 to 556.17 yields 29.7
